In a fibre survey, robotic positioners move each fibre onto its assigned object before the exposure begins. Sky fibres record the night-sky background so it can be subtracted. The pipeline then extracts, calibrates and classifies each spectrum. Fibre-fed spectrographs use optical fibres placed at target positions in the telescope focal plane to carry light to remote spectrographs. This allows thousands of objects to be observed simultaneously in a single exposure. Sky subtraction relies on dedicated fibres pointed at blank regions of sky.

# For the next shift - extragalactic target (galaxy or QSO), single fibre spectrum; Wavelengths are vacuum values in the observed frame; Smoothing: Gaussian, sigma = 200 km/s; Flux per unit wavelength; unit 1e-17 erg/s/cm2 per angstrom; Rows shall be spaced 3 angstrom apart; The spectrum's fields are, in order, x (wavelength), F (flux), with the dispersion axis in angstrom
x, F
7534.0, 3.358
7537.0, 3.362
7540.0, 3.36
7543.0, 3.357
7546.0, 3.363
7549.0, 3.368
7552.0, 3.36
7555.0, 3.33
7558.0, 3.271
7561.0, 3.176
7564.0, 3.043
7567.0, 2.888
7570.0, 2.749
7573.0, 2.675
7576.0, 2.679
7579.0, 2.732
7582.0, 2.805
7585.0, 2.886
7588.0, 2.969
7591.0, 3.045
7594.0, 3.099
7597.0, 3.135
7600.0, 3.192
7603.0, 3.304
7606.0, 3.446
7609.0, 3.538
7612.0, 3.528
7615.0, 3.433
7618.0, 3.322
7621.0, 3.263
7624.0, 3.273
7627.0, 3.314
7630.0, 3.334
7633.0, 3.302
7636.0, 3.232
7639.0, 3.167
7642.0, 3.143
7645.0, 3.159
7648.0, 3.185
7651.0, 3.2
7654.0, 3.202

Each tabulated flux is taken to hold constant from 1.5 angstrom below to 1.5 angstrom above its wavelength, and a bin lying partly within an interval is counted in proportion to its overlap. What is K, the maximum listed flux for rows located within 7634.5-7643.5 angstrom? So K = 3.232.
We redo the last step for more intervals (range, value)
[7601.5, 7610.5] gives 3.538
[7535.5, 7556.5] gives 3.368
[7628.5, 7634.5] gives 3.334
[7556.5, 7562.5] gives 3.271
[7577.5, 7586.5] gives 2.886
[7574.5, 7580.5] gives 2.732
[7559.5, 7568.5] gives 3.176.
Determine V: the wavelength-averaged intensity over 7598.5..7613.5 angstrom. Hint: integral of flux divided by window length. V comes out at 3.4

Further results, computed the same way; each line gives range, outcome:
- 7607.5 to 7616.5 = 3.5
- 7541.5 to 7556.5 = 3.36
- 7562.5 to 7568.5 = 2.97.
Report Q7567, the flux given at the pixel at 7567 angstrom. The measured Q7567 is 2.888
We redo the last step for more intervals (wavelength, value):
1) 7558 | 3.271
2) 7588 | 2.969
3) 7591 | 3.045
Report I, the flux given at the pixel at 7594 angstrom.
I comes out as 3.099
